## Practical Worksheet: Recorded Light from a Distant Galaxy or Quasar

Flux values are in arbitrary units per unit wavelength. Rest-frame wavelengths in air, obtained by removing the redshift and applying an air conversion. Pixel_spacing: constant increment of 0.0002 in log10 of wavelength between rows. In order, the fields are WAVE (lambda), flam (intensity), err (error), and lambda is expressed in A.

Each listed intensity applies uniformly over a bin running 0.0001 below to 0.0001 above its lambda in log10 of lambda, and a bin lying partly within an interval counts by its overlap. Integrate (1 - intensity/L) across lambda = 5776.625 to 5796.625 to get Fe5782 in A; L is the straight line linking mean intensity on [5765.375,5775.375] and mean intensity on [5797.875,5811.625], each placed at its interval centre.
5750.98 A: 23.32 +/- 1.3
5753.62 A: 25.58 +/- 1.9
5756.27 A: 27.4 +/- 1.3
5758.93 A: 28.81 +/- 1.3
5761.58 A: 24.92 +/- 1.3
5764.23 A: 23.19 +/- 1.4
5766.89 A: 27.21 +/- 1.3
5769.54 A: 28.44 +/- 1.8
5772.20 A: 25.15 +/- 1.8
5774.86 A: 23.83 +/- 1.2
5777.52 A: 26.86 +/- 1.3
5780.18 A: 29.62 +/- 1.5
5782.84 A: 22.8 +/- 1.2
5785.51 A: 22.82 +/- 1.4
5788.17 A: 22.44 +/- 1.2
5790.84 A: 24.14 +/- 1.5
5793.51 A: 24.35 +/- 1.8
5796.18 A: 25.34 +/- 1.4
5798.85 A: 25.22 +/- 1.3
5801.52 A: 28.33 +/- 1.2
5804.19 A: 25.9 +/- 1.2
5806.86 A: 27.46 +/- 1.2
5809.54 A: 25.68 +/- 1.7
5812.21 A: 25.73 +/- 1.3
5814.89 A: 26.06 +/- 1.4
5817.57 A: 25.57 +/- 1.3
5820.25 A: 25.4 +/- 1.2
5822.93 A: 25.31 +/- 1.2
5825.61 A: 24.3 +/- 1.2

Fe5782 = 1.27 A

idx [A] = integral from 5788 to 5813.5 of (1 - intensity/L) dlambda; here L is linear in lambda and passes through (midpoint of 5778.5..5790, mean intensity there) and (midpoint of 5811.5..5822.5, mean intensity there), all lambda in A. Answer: -0.5 A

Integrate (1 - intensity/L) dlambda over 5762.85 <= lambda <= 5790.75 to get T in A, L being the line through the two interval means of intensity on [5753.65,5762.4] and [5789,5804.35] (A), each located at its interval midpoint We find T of 1.1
